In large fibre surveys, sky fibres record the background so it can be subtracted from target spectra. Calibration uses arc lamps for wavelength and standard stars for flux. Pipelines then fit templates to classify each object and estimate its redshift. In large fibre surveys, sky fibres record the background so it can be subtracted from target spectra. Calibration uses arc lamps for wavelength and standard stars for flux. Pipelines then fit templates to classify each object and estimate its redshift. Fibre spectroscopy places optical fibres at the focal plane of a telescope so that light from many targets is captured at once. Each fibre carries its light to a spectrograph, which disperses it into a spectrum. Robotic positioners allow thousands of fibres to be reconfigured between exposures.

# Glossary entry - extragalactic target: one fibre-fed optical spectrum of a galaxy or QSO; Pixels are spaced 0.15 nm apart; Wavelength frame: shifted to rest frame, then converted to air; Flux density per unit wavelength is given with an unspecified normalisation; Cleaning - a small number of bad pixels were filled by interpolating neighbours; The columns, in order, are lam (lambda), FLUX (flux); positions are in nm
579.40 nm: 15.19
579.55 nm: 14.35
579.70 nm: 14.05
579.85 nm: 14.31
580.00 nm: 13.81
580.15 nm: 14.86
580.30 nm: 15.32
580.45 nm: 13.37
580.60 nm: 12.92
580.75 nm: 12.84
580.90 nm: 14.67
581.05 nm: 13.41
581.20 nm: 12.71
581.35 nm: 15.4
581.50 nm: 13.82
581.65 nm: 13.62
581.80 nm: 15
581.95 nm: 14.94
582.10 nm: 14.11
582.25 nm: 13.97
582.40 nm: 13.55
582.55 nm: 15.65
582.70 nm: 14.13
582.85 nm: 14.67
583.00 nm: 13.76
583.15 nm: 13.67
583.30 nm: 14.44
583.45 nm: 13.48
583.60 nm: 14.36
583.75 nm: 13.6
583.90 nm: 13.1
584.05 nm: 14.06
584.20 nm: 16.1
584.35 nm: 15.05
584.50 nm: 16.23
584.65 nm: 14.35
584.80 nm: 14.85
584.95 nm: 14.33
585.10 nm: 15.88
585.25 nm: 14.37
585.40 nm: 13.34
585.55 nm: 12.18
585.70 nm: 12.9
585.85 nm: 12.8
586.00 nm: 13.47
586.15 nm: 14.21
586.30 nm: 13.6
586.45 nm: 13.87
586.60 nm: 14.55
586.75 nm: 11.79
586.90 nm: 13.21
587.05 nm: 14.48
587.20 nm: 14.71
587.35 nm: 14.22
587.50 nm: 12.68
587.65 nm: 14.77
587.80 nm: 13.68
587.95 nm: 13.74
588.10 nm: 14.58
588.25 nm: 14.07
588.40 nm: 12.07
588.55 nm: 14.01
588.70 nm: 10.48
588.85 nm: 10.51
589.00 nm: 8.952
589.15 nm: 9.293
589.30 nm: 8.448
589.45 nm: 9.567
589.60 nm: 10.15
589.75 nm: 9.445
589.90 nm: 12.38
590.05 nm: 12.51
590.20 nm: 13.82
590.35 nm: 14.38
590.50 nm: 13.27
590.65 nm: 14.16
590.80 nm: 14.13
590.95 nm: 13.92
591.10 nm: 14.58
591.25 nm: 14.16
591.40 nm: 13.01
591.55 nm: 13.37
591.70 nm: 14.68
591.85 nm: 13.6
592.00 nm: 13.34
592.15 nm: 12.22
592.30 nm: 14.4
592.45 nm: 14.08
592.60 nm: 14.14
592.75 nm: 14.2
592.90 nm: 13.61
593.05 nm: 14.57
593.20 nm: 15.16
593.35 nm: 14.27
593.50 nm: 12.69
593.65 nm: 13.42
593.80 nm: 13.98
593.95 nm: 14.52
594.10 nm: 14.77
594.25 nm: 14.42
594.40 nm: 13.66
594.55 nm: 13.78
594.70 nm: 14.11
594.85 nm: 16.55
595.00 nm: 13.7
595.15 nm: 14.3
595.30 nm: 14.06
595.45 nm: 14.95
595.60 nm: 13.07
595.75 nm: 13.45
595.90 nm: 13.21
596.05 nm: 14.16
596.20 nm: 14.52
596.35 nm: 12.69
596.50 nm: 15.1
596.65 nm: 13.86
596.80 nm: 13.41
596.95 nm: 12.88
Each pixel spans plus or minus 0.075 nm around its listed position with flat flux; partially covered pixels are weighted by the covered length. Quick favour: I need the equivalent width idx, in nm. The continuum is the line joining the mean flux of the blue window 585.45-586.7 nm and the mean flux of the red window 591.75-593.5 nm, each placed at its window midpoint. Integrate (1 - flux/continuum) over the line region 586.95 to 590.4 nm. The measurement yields 0.33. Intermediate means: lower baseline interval 13.4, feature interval 12.3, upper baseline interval 13.9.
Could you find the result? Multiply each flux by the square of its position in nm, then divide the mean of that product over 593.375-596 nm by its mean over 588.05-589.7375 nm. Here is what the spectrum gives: 1.3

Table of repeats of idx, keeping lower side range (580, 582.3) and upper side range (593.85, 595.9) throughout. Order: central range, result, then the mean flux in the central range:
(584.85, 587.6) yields 0.08 nm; 13.7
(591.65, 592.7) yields 0.03 nm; 13.8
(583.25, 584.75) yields -0.04 nm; 14.5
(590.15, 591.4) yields 0.02 nm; 14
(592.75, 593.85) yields 0.02 nm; 14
